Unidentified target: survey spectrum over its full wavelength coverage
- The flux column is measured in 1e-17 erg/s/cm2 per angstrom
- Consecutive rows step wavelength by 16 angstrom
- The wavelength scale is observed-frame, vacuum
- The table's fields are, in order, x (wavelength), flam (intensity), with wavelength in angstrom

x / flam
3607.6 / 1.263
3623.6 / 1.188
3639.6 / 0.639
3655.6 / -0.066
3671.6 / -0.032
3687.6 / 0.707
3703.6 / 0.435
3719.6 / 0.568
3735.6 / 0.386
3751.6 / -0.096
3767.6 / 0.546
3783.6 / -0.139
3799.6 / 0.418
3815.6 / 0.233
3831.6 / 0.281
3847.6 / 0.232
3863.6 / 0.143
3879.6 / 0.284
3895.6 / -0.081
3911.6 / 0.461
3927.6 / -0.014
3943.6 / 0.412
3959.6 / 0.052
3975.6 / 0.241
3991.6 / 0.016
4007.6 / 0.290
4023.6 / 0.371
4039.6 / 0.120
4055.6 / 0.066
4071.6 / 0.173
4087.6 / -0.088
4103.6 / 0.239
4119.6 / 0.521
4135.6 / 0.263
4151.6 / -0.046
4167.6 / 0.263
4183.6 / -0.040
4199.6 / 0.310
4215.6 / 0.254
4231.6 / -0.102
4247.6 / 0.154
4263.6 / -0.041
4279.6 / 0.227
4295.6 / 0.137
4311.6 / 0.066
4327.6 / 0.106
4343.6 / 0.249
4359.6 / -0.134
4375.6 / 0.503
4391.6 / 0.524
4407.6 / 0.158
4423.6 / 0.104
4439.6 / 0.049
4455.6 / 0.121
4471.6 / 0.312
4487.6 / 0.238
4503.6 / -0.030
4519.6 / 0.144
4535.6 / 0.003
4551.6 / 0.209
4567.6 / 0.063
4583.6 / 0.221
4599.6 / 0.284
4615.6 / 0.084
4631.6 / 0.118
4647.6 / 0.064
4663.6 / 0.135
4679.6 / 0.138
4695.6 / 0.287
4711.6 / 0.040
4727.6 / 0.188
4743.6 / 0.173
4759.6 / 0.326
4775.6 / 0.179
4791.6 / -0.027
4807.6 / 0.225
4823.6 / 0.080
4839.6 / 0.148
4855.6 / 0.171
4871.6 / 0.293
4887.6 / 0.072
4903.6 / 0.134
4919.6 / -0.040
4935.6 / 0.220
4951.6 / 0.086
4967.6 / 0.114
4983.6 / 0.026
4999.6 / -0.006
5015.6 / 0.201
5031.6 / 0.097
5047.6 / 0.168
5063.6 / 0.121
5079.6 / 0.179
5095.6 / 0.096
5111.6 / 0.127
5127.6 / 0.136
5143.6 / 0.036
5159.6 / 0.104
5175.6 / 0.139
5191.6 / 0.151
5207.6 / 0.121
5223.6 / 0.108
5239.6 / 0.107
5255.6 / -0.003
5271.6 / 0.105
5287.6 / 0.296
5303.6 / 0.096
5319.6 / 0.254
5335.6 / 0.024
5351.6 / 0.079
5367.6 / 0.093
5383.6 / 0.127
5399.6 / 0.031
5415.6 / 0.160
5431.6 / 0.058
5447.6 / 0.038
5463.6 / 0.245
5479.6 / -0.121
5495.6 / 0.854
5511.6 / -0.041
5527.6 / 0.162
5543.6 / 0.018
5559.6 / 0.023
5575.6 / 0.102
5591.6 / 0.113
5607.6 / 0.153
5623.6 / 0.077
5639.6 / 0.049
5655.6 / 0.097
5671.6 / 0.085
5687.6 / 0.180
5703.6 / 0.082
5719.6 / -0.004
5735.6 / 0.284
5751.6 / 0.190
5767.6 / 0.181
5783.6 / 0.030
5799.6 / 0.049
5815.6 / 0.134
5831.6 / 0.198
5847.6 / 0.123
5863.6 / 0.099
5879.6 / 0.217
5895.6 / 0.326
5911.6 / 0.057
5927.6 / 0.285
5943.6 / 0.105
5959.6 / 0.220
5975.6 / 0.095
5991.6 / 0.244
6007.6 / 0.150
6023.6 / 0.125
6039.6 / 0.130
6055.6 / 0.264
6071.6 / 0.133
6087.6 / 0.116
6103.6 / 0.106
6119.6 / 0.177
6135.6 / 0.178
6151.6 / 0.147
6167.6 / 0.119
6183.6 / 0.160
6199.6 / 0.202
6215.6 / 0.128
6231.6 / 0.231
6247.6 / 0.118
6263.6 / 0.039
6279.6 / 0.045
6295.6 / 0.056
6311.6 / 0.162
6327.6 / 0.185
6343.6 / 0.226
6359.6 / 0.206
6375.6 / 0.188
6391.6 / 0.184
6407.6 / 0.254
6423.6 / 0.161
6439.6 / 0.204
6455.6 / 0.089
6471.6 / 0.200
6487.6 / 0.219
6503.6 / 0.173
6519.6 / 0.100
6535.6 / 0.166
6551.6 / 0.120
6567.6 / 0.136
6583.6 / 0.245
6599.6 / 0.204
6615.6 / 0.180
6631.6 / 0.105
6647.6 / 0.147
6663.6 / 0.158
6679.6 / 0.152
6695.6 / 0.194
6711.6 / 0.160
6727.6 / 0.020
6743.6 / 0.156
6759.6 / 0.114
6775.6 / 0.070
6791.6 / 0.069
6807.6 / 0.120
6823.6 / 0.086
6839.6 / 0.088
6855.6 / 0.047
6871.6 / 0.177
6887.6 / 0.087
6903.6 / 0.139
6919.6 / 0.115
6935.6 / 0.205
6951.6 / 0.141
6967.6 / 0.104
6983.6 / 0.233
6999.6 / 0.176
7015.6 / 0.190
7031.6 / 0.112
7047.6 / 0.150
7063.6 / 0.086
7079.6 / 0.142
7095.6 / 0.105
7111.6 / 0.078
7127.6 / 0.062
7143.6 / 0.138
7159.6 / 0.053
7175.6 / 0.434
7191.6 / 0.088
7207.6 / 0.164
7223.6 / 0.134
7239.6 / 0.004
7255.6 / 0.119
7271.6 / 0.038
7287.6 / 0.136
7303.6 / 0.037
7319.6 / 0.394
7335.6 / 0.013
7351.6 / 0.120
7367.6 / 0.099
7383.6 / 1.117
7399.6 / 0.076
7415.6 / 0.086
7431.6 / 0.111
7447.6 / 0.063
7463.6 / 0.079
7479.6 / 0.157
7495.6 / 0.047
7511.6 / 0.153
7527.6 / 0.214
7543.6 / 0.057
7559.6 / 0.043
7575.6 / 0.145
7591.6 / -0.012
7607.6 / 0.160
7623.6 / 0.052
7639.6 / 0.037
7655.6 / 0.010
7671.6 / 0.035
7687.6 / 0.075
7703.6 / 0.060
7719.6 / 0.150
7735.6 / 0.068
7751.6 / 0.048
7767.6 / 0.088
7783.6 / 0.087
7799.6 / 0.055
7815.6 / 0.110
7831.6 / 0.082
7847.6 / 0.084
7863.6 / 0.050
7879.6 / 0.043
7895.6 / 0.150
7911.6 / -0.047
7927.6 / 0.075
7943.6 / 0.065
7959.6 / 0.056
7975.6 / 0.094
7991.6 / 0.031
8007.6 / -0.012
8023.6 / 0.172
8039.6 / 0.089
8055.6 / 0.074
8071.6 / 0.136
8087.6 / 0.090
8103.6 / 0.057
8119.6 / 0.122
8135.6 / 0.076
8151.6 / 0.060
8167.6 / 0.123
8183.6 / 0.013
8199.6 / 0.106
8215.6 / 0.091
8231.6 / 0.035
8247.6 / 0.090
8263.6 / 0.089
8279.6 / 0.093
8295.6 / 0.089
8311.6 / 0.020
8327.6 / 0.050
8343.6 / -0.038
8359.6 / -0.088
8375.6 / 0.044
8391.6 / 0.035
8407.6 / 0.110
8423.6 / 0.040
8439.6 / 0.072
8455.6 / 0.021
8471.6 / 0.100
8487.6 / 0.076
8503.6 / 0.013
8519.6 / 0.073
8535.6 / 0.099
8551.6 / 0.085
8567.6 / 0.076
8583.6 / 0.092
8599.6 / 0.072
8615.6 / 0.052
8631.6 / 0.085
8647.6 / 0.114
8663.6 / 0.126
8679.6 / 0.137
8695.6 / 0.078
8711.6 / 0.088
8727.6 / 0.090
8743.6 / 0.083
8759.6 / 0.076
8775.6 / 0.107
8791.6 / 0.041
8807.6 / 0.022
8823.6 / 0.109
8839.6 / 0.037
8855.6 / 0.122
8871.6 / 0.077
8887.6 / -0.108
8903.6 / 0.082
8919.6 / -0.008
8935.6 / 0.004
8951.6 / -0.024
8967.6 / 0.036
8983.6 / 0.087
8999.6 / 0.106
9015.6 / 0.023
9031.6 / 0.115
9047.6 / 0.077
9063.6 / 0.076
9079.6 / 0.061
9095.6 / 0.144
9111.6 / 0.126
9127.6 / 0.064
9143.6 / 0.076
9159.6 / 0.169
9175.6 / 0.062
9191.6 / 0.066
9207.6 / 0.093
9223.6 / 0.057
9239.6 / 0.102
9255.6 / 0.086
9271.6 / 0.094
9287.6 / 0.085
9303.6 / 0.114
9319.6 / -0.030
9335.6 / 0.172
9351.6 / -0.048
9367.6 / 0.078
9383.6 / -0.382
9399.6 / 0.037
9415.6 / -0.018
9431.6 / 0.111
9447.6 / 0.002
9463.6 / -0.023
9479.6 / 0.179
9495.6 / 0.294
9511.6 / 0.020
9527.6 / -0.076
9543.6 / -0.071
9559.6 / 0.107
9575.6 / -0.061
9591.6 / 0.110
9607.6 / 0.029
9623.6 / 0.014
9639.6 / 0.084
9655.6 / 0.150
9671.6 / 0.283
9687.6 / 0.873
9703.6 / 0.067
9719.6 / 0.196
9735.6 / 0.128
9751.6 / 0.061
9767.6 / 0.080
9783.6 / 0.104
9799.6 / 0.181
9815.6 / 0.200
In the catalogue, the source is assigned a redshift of 0.475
